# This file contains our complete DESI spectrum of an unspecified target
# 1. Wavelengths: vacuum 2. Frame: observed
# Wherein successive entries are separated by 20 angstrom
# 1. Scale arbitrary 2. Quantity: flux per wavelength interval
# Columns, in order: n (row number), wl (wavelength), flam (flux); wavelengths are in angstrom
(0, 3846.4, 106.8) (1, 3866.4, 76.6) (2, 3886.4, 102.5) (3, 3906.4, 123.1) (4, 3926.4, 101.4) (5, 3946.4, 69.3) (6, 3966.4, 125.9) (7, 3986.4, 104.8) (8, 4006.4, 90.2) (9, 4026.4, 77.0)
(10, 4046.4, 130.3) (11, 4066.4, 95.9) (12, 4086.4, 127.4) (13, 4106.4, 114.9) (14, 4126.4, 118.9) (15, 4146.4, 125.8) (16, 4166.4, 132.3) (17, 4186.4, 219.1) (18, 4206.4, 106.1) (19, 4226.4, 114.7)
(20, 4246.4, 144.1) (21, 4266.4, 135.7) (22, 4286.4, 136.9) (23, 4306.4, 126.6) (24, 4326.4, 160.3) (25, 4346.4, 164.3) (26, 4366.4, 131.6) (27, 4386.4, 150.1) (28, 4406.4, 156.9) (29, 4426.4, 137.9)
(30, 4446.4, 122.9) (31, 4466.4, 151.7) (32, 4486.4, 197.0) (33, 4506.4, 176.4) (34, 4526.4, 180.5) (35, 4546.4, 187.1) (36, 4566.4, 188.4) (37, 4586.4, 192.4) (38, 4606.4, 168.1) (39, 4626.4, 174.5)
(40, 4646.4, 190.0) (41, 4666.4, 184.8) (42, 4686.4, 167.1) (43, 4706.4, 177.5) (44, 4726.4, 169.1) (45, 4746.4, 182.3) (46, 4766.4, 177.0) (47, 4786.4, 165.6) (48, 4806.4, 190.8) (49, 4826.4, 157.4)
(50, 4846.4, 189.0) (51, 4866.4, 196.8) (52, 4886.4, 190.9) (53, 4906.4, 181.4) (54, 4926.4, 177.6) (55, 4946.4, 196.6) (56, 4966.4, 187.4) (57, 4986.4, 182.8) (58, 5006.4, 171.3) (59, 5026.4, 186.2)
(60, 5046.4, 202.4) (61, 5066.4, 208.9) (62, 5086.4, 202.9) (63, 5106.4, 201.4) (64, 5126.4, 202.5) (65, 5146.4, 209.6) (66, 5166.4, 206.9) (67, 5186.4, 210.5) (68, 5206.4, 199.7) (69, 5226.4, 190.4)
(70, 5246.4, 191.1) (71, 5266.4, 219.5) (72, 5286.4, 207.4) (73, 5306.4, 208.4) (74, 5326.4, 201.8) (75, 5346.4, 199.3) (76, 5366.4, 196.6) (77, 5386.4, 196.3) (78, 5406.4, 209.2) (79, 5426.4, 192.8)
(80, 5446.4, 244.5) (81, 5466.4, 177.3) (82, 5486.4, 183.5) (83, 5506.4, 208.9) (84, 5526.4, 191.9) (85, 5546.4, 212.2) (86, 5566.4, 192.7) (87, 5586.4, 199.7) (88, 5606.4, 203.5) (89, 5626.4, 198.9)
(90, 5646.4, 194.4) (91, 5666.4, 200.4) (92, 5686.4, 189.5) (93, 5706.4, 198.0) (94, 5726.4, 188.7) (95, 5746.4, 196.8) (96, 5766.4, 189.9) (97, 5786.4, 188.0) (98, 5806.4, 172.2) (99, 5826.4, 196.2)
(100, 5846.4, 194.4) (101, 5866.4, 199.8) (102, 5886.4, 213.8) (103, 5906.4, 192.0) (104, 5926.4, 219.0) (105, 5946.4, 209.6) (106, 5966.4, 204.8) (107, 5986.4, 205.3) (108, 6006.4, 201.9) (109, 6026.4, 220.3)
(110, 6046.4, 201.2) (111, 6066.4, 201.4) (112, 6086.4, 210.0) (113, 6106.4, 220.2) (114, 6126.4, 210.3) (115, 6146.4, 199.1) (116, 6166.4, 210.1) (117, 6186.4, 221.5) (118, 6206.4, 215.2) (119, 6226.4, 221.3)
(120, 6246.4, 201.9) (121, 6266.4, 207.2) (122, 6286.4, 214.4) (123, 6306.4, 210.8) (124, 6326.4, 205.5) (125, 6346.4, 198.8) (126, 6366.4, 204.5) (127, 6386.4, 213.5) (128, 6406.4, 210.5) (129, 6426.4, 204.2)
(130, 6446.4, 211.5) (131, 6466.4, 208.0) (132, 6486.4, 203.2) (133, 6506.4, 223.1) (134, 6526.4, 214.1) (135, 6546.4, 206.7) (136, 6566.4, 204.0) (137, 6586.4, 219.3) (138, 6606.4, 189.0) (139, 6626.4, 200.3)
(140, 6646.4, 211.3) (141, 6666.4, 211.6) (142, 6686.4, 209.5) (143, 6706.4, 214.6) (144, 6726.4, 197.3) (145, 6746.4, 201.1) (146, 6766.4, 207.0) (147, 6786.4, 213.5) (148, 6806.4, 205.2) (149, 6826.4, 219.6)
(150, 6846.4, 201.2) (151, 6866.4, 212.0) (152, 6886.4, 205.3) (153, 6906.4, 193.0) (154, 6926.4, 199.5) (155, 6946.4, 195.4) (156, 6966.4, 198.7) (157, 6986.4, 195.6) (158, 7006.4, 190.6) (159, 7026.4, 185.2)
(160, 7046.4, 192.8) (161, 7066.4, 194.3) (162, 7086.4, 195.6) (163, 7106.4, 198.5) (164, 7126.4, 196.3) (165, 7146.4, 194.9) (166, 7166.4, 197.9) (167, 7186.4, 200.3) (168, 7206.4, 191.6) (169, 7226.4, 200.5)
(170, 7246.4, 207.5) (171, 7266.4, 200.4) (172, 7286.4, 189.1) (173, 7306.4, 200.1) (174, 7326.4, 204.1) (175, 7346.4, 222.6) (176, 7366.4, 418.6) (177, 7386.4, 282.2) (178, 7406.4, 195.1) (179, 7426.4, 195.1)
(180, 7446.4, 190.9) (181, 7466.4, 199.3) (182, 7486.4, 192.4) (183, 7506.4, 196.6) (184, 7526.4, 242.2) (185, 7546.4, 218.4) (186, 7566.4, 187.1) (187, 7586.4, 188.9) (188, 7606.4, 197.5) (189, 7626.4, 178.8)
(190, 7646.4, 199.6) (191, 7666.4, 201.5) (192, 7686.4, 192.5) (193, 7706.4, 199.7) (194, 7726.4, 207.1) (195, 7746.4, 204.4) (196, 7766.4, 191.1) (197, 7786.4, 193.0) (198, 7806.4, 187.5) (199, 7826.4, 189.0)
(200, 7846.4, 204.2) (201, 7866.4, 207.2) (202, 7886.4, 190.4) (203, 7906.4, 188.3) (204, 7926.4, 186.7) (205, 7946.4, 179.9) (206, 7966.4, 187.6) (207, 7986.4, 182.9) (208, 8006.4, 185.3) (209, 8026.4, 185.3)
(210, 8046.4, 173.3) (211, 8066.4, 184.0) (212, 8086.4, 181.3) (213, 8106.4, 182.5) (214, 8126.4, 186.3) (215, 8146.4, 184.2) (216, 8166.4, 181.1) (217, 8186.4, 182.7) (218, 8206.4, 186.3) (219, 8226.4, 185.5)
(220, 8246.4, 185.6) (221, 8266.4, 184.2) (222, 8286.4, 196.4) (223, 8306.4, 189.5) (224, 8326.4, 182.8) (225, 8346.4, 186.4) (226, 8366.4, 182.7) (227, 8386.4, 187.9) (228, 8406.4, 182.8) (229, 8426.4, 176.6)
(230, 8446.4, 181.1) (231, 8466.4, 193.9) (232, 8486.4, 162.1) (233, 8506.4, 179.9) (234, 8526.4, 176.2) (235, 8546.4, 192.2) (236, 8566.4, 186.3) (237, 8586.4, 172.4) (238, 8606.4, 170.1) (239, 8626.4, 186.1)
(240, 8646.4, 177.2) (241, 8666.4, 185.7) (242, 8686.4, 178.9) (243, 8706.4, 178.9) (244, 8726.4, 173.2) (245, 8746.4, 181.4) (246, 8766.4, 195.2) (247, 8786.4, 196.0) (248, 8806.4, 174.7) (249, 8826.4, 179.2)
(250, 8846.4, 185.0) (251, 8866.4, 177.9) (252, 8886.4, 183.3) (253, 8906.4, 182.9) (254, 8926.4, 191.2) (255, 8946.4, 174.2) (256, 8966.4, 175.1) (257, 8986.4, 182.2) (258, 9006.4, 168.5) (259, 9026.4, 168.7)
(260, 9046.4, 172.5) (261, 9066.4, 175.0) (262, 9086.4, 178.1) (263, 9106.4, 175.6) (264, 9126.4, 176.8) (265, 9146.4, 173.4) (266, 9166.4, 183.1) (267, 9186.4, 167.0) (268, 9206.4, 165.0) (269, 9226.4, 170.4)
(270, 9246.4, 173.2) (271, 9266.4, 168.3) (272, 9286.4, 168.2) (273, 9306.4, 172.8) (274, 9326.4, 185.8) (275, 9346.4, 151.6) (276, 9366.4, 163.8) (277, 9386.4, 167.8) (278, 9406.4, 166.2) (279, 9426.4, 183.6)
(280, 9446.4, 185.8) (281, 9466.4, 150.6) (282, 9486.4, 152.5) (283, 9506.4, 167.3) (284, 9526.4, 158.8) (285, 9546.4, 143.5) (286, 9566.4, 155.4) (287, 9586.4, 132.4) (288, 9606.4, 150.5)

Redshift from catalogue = 0.12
